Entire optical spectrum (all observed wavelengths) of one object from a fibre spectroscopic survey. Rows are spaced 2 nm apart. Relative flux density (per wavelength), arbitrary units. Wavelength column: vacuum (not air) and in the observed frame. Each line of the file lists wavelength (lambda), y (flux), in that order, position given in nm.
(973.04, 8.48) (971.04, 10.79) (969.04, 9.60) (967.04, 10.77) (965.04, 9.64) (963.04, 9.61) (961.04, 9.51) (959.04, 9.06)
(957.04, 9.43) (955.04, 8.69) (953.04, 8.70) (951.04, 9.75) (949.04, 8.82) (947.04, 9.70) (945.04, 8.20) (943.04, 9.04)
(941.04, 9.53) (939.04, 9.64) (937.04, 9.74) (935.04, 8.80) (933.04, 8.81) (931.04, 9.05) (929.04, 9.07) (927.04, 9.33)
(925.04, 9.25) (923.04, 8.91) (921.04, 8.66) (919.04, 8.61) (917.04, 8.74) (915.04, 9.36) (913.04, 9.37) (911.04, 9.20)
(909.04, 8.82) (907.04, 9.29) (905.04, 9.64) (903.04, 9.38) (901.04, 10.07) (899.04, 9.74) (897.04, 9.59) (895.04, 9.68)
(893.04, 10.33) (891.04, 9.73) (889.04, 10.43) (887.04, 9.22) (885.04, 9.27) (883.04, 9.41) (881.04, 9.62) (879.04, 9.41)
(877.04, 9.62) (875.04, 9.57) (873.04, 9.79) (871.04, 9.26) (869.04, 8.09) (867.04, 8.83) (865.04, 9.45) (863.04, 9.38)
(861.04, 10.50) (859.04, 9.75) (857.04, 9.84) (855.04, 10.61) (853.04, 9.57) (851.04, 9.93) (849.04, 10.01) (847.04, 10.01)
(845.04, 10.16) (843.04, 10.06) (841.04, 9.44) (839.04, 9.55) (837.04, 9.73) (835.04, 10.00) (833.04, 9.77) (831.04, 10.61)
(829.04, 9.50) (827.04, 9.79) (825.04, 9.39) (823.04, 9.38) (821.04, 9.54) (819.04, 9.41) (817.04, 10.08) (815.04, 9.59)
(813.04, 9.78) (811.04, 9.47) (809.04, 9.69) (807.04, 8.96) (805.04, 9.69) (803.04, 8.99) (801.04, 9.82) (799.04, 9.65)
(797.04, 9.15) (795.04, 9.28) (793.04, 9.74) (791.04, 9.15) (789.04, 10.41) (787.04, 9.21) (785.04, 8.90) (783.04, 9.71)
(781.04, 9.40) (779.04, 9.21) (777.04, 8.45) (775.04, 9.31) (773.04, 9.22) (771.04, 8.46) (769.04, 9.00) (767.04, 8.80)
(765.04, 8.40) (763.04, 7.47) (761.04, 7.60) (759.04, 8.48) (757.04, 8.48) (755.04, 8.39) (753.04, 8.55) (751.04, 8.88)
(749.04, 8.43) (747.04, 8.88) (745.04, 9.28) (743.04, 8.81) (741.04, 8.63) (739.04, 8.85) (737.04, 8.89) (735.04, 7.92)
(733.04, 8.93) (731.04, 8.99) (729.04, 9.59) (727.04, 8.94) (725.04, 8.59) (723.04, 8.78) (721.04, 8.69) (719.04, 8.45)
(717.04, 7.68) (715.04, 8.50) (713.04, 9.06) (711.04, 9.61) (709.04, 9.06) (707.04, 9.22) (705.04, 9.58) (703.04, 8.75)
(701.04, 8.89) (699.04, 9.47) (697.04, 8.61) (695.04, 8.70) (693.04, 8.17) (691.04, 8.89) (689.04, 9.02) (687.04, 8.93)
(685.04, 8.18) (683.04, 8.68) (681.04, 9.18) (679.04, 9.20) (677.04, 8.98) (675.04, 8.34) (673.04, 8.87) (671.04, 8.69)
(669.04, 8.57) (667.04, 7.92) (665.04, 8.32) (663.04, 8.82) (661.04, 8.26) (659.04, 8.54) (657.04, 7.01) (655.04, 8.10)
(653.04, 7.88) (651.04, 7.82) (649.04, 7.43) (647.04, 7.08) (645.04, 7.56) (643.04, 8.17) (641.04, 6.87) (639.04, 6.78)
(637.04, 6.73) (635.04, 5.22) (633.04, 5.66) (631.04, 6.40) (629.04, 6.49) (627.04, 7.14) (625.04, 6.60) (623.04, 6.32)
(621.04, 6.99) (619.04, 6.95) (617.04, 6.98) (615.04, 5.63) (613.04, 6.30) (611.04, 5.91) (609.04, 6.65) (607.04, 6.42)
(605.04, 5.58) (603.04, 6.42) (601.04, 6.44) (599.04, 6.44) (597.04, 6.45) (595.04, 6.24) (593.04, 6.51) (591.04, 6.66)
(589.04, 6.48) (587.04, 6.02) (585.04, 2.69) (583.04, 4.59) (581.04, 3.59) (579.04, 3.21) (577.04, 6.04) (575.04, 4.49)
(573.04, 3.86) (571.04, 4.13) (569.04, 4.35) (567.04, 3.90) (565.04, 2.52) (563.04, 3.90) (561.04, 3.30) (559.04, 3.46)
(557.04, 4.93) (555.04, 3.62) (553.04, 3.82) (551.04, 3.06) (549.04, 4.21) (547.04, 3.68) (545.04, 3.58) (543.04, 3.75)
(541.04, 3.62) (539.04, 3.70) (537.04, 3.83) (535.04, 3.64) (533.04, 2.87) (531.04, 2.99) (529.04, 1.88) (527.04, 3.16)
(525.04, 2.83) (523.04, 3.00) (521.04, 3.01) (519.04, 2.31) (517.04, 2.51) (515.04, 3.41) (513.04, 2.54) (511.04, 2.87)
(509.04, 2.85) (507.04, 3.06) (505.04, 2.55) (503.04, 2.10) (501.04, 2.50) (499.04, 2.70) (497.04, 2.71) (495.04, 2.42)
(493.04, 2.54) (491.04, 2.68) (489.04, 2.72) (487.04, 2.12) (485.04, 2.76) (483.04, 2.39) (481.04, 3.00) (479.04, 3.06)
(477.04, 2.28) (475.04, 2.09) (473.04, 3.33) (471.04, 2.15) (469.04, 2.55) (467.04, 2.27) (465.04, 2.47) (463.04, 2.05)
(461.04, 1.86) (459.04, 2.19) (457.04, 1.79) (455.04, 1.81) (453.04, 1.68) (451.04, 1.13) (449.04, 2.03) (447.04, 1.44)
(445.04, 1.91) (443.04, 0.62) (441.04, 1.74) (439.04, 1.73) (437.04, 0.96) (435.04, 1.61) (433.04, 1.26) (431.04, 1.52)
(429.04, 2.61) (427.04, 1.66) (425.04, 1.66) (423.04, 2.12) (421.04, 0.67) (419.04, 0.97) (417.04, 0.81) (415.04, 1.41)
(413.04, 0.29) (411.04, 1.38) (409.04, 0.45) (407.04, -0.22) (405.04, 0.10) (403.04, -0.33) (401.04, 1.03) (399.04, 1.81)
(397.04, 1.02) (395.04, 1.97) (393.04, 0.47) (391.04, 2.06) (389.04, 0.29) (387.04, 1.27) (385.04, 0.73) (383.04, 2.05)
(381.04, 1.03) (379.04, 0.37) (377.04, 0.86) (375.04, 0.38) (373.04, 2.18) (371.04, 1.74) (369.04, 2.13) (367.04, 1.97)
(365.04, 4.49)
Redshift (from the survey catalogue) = 0.474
